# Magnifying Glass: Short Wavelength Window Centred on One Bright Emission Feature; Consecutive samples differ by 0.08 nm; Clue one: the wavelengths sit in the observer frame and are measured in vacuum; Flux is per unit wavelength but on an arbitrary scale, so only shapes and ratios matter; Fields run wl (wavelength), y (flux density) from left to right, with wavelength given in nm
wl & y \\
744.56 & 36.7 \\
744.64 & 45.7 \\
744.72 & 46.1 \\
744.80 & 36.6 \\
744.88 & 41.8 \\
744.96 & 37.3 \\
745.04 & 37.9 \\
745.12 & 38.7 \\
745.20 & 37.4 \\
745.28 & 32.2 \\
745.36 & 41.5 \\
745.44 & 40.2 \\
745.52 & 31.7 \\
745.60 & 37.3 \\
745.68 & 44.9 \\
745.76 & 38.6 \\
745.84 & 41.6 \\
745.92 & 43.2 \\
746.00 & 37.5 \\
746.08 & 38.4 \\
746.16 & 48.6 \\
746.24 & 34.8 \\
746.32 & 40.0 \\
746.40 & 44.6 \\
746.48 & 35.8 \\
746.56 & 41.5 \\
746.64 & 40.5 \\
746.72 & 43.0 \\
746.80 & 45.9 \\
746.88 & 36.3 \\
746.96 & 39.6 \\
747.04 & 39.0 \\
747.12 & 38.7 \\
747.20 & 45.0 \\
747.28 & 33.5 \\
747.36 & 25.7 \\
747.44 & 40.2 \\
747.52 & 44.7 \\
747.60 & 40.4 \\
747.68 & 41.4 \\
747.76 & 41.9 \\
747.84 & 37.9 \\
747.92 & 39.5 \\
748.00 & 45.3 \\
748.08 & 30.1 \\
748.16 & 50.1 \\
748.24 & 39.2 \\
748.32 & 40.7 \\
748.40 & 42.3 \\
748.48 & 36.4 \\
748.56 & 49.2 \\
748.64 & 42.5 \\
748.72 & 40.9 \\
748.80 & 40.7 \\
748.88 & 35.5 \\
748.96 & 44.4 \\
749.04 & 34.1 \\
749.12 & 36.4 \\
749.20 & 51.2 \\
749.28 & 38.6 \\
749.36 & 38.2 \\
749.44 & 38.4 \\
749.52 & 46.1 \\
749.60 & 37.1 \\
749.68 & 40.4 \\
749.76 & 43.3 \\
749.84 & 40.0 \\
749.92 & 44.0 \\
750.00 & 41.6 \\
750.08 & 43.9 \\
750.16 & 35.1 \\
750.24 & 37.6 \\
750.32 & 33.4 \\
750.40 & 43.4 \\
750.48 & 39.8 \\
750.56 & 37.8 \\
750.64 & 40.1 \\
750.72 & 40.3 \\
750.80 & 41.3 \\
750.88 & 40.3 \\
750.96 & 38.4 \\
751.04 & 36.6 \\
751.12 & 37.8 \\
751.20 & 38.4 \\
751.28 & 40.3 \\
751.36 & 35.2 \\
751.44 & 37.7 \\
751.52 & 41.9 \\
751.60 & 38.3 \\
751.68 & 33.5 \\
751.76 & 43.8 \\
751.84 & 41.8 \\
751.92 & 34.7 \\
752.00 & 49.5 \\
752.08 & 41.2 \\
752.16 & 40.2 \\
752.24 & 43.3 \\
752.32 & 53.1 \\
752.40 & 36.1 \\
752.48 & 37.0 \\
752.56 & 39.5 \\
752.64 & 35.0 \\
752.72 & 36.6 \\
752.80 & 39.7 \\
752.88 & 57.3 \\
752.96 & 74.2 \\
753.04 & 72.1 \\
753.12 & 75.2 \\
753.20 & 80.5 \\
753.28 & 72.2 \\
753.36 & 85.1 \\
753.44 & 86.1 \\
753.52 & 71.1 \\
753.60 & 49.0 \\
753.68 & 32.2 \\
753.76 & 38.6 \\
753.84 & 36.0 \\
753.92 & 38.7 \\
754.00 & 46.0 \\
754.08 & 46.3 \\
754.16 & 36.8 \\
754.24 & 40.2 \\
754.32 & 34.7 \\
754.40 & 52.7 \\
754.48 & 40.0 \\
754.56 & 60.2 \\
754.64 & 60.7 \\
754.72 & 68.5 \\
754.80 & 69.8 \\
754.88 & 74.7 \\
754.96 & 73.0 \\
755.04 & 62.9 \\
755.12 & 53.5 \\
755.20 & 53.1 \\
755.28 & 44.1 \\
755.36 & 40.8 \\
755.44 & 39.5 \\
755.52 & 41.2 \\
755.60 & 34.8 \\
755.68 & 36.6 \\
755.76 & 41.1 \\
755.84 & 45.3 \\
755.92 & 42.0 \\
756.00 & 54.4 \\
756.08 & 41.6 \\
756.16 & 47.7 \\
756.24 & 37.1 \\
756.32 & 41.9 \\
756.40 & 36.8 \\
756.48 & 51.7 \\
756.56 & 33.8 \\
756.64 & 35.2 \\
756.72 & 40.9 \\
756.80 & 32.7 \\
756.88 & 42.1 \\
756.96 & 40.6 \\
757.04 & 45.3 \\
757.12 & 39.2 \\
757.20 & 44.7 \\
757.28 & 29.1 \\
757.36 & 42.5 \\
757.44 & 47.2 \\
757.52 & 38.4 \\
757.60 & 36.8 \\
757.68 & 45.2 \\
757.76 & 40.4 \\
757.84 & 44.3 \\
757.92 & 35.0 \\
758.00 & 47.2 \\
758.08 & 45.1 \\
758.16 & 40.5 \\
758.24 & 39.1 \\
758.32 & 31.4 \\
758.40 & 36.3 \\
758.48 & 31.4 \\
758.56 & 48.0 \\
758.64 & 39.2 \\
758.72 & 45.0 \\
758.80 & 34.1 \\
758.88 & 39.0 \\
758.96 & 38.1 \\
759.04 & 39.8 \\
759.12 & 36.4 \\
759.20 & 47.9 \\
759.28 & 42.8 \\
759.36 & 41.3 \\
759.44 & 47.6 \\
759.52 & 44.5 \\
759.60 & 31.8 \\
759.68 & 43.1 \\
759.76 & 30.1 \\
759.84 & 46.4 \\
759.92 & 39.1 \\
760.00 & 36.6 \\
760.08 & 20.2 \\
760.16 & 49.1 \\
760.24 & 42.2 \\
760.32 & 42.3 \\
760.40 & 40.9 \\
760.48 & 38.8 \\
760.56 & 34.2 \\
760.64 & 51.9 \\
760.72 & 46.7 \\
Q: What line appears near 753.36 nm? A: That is [S II]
